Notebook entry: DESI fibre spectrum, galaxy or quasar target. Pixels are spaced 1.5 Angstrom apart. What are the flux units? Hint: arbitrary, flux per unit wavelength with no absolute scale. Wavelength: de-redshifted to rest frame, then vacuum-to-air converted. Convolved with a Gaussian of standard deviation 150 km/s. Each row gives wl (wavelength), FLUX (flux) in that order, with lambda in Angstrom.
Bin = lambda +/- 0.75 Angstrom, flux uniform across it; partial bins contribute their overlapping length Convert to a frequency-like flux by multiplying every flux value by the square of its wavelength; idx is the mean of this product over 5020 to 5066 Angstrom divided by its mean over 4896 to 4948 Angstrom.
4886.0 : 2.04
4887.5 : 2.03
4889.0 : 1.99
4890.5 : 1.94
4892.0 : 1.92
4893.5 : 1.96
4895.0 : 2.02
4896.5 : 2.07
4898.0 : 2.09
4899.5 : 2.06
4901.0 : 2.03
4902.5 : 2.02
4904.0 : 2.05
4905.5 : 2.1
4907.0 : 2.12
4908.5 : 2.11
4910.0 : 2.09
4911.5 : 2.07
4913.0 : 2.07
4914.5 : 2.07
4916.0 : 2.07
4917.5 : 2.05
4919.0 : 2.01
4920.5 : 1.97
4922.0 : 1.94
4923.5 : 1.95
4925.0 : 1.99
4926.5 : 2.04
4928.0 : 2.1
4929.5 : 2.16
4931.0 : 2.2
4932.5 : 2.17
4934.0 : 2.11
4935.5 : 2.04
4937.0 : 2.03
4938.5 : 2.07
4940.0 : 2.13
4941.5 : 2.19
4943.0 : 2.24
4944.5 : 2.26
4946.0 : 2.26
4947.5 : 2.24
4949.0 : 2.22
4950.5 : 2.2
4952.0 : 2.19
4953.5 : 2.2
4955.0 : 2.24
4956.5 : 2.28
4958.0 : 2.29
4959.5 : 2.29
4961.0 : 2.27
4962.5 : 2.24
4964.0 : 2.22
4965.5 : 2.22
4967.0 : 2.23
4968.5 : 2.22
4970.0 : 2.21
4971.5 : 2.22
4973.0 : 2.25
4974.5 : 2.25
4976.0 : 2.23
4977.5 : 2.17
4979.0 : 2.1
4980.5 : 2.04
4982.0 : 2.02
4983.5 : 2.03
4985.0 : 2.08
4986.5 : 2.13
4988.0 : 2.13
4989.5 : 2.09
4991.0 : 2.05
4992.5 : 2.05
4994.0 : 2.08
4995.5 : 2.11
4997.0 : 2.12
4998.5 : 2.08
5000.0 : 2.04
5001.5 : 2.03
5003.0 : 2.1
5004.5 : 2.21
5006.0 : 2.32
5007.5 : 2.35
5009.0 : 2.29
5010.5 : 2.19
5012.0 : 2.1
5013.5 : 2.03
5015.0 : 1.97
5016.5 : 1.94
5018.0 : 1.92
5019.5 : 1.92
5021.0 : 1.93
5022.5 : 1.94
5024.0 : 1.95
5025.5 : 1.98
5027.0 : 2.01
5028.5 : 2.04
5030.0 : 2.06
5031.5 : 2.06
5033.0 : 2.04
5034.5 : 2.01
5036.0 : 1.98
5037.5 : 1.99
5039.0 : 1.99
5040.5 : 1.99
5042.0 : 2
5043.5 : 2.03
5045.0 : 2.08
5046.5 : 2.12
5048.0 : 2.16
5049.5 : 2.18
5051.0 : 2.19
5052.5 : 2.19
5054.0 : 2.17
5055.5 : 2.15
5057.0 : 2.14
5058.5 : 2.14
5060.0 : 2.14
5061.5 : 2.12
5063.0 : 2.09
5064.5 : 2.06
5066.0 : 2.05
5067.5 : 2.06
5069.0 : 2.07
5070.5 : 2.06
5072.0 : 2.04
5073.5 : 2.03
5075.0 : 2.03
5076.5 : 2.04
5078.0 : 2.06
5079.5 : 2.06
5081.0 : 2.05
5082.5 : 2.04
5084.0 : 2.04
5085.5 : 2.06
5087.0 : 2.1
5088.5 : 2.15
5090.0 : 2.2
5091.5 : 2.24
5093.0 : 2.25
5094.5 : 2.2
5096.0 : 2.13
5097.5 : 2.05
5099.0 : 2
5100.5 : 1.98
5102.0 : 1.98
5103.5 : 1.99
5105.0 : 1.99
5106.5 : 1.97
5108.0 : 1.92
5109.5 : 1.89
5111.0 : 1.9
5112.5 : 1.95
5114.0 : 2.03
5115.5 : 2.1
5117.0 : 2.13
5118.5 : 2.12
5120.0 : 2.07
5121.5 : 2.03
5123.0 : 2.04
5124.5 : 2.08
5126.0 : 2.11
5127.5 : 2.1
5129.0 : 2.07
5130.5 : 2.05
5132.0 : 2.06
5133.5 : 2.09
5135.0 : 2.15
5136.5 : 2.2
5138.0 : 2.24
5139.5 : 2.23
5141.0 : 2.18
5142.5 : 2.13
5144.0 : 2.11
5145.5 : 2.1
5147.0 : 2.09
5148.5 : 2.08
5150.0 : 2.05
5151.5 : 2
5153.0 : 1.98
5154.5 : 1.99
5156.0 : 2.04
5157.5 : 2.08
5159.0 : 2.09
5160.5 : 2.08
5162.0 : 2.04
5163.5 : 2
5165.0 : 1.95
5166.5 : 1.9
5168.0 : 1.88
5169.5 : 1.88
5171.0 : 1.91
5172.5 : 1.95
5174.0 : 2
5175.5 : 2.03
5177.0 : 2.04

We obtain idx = 1.0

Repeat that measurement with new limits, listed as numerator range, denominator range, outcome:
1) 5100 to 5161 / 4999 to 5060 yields 1.03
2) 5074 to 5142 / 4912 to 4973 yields 1.03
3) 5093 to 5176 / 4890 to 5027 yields 1.04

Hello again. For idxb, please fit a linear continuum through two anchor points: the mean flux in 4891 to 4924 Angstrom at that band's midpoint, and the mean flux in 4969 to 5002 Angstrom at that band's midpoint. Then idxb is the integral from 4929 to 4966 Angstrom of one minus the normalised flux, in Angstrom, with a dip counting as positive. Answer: -2.15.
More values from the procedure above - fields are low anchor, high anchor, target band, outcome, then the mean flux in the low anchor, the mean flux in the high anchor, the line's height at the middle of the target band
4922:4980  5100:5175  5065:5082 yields 0.3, 2.18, 2.04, 2.09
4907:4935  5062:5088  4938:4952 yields -0.9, 2.07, 2.06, 2.06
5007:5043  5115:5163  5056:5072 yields -0.3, 2.03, 2.09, 2.05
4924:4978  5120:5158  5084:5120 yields 0.9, 2.19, 2.09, 2.11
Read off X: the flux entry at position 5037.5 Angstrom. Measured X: 1.99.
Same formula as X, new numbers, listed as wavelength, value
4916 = 2.07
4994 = 2.08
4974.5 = 2.25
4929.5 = 2.16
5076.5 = 2.04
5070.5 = 2.06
